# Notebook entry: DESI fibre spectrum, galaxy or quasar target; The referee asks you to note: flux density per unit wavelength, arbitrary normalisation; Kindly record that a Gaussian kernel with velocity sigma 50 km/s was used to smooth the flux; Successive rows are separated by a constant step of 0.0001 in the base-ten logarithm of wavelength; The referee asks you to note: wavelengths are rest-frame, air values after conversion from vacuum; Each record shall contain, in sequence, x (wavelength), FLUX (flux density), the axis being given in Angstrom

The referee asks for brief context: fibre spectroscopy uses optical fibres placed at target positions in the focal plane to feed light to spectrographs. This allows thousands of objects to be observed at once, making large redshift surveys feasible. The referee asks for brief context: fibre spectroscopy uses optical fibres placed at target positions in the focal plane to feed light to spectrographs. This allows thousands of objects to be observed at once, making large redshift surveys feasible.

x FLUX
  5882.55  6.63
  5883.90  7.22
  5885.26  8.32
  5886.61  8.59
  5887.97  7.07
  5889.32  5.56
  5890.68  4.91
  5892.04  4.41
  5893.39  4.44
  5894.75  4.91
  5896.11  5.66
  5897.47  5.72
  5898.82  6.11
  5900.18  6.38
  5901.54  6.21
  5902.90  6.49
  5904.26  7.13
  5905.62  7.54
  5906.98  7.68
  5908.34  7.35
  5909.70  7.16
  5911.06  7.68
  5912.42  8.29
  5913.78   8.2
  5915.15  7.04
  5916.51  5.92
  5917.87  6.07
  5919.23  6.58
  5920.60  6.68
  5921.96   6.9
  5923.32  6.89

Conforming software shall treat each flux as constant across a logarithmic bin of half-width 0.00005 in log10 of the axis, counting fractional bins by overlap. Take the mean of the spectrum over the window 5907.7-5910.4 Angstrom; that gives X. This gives 7.26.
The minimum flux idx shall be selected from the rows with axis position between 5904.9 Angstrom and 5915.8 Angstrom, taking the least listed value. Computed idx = 7.04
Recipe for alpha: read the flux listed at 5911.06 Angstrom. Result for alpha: 7.68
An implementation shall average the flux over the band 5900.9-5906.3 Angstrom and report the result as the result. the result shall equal 6.84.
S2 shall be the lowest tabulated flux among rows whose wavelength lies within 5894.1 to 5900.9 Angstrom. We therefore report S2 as 4.91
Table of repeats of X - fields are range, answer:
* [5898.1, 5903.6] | 6.3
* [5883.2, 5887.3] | 8.03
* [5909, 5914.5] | 7.82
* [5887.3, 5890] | 6.32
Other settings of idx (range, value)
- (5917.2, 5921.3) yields 6.07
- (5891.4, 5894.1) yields 4.41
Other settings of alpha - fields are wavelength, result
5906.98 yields 7.68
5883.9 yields 7.22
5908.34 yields 7.35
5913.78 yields 8.2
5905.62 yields 7.54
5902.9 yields 6.49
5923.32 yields 6.89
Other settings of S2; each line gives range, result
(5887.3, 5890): 5.56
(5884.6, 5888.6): 7.07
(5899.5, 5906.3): 6.21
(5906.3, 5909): 7.35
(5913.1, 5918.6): 5.92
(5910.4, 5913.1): 7.68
